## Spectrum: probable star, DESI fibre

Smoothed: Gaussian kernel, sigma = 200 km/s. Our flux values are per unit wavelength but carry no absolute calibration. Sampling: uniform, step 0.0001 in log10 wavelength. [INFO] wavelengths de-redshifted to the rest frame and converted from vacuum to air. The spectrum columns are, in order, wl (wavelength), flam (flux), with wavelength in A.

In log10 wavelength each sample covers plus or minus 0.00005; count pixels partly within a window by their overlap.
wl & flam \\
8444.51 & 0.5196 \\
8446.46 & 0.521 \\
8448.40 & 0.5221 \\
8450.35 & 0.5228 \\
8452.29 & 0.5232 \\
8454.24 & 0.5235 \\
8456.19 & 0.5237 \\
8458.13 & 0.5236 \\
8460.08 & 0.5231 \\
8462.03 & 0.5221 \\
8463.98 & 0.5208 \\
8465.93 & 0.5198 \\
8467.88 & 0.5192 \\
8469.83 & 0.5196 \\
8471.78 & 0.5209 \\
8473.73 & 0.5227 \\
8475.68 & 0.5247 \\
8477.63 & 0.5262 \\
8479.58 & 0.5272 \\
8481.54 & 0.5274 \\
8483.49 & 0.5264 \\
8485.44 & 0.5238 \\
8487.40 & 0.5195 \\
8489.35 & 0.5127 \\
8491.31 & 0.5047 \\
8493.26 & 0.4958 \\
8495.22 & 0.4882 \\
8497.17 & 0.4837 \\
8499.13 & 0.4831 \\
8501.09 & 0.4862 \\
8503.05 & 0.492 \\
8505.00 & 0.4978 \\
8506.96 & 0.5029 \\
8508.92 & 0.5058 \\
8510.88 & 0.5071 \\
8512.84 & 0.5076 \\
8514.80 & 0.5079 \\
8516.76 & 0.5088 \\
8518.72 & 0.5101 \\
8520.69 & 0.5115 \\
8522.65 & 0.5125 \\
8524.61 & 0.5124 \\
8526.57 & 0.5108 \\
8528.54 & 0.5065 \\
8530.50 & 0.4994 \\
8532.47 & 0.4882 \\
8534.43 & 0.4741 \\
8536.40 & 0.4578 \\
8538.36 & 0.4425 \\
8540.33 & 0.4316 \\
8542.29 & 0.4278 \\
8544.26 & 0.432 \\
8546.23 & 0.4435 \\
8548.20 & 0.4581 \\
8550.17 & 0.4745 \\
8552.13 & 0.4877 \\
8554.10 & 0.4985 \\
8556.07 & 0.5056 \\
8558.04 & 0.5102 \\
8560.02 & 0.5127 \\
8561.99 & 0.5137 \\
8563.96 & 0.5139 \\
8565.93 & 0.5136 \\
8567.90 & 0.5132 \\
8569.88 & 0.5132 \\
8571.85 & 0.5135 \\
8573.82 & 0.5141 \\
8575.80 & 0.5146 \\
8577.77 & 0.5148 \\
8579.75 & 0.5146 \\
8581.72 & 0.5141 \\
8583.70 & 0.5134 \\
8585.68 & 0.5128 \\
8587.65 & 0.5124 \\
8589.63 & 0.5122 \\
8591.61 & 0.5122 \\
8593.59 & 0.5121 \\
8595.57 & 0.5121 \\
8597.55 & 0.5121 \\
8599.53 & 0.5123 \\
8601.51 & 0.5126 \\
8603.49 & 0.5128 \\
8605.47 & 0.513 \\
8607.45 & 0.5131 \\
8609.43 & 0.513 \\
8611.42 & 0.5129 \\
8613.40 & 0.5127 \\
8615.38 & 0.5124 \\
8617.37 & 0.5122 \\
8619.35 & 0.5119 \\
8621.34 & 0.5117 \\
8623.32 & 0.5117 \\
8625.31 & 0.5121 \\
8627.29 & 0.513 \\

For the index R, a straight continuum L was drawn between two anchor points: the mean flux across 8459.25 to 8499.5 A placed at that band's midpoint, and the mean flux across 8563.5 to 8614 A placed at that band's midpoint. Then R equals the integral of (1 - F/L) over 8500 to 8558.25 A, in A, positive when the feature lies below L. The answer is 3.13 A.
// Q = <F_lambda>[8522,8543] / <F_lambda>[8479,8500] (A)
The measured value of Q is 0.9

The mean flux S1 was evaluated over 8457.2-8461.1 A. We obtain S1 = 0.523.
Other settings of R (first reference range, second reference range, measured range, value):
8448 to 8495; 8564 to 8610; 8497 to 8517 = 0.7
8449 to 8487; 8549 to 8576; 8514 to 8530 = 0.1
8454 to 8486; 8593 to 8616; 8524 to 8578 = 2.9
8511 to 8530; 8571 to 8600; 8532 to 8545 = 1.6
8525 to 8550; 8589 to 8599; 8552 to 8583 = -1.3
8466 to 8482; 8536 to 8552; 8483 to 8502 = 0.1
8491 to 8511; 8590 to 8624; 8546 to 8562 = 0.4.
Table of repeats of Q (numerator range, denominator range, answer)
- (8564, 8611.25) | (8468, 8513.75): 1.01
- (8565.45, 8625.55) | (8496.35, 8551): 1.06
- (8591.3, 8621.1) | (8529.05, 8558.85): 1.09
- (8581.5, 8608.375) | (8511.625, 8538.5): 1.03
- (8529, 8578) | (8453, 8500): 0.94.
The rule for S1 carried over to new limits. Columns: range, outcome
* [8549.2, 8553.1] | 0.482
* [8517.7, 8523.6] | 0.511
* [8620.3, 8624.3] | 0.512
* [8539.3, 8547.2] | 0.434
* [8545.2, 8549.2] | 0.45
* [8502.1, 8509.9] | 0.5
